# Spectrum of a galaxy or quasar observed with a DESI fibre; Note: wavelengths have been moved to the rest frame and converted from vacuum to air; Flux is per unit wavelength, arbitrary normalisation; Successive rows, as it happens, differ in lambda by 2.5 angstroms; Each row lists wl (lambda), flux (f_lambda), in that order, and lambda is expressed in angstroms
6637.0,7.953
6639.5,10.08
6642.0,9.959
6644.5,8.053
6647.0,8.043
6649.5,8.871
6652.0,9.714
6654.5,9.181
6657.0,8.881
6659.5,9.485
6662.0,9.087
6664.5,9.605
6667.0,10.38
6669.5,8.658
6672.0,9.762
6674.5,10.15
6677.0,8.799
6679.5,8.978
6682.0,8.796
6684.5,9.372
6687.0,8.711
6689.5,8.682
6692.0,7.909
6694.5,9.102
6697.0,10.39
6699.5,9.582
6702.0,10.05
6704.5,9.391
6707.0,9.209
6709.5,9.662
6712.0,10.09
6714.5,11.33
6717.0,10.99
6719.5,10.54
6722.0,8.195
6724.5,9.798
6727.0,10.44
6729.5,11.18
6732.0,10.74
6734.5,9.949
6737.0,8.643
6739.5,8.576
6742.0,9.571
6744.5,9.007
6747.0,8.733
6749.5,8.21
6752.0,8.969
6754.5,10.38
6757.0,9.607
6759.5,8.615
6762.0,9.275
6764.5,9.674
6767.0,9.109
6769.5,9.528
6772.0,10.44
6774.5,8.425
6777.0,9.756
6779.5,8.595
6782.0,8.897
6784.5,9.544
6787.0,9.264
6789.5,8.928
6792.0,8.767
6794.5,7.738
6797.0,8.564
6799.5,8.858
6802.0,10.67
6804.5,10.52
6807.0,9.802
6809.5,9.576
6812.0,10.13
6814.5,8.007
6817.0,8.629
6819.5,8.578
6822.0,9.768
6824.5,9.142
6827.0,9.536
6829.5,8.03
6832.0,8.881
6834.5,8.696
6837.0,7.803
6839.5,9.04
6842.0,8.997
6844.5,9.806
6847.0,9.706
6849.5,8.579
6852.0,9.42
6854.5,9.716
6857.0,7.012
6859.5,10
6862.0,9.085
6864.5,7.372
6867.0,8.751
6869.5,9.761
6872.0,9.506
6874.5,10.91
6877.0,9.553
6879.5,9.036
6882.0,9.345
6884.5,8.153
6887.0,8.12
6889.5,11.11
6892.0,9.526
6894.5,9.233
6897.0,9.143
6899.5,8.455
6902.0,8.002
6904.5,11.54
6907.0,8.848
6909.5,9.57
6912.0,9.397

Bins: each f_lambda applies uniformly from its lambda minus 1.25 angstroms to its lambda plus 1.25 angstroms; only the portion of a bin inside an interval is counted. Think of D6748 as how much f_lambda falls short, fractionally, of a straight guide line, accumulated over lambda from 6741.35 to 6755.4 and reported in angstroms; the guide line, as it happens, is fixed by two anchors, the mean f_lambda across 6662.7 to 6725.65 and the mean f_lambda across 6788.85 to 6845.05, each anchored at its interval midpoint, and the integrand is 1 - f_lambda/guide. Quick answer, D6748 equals 0.3 angstroms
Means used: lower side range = 9.52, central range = 9.1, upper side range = 9.06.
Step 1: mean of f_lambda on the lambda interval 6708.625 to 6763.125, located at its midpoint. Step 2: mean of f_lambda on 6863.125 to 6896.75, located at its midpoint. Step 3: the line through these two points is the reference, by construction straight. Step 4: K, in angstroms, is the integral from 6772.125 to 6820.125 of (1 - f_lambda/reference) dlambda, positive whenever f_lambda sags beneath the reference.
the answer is 1.7 angstroms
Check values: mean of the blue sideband 9.66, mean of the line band 9.16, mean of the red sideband 9.26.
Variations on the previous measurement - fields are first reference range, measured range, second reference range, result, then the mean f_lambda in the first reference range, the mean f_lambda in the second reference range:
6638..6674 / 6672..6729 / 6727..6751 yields -1.3 angstroms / 9.28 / 9.45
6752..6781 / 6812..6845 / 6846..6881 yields 1.3 angstroms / 9.38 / 9.17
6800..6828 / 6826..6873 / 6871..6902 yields 2.3 angstroms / 9.47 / 9.29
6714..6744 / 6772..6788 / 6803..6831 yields 0.6 angstroms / 9.94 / 9.26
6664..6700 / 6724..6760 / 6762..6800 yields -1.4 angstroms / 9.24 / 9.08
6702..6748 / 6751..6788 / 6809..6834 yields 0.3 angstroms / 9.79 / 9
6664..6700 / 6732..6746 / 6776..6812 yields 0.0 angstroms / 9.24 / 9.28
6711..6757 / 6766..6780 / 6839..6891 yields 0.3 angstroms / 9.74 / 9.19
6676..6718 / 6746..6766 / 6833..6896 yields 0.3 angstroms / 9.47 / 9.13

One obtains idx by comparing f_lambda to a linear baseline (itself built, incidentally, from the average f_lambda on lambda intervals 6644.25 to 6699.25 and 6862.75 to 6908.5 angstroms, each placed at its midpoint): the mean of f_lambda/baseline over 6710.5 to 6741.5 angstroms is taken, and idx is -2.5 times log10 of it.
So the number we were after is -0.10 mag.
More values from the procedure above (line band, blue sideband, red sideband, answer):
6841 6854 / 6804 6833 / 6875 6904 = -0.02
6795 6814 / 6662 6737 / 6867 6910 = -0.01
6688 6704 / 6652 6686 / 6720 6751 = 0.01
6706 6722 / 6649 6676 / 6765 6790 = -0.09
